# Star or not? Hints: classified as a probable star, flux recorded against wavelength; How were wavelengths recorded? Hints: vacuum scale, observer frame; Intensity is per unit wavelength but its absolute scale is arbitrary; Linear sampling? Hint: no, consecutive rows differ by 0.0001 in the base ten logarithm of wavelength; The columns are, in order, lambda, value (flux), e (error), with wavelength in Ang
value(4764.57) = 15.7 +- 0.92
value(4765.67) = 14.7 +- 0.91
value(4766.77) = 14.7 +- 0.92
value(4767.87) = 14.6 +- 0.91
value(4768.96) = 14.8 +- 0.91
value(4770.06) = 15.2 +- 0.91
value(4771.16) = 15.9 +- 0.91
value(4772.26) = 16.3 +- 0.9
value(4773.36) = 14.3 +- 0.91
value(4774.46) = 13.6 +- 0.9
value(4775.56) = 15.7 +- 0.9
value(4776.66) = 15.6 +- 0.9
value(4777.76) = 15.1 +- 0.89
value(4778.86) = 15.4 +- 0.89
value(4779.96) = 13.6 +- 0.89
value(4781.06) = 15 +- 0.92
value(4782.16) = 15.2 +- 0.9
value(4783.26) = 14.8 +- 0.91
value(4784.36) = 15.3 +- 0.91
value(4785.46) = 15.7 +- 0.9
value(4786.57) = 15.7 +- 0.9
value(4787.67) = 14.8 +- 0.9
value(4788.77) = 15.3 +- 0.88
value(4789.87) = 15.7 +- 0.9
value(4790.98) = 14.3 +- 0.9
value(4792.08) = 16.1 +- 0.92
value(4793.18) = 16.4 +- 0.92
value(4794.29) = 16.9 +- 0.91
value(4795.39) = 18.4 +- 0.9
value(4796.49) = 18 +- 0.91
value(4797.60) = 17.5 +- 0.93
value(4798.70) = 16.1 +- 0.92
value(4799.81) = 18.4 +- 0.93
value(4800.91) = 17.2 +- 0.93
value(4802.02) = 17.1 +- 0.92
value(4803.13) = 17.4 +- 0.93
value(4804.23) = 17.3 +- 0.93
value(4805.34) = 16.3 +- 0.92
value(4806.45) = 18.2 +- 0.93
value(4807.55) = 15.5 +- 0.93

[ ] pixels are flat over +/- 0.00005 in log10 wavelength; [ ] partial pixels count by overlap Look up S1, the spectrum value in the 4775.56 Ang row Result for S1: 15.7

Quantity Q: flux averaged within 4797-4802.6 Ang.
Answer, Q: 17.2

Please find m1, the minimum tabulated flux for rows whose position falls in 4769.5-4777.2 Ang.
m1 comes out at 13.6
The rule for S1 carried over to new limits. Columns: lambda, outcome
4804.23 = 17.3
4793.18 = 16.4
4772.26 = 16.3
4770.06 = 15.2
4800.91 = 17.2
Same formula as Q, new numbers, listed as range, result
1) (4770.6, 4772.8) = 16.1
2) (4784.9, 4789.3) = 15.4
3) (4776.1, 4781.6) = 14.9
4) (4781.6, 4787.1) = 15.3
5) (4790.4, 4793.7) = 15.6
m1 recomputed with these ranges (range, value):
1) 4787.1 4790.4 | 14.8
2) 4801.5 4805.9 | 16.3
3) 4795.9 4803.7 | 16.1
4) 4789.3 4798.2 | 14.3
